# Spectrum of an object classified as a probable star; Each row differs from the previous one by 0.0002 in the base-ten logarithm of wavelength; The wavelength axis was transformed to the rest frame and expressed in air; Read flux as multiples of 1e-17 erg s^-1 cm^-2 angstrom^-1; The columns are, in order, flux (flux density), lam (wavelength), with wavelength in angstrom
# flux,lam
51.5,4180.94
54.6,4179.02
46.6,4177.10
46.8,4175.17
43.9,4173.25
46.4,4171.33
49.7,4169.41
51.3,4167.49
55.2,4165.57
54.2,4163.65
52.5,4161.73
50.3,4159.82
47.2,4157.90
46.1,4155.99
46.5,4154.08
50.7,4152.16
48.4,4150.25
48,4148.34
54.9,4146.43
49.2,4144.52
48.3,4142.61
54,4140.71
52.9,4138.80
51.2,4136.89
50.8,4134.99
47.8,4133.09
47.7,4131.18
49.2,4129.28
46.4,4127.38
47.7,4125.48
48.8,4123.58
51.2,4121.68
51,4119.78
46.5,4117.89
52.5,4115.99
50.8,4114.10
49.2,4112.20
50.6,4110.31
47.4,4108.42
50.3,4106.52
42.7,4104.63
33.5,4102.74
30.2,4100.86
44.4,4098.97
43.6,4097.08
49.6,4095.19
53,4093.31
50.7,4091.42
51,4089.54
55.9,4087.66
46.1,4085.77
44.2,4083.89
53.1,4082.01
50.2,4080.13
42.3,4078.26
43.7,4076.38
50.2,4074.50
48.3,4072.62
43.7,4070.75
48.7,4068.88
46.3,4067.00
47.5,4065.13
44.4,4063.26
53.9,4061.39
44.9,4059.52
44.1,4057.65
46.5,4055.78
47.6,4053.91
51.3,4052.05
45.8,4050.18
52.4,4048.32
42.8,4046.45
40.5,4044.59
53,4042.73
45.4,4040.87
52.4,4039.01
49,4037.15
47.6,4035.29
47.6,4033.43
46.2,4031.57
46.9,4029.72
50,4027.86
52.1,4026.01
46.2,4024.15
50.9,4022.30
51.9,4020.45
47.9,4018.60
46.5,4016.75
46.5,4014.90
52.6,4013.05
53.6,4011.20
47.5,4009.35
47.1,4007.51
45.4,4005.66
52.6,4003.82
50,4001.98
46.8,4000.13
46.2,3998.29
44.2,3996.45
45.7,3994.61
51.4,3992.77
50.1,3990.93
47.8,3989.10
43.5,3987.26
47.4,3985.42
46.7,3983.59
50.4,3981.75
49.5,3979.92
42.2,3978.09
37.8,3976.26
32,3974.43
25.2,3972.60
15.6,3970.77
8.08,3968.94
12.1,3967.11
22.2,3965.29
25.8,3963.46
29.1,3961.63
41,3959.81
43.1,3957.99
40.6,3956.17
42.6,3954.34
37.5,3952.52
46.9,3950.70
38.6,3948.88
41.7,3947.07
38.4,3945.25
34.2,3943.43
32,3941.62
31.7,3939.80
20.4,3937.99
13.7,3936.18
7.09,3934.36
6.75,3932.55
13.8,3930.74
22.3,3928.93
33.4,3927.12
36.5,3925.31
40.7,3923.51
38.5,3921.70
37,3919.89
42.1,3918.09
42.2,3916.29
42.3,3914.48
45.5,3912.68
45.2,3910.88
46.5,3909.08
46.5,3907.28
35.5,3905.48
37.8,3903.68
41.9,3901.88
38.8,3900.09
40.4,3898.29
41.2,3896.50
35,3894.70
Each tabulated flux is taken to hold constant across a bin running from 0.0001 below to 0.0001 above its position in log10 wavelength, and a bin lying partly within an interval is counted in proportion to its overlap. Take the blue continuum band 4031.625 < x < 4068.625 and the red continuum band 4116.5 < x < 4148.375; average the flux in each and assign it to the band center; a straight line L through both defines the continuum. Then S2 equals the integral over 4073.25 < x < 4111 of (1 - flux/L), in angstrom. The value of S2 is 1.60 angstrom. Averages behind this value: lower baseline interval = 47.5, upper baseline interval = 49.8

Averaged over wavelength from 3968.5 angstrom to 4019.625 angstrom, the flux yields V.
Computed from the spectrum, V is 44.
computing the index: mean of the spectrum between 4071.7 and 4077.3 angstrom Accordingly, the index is 47.3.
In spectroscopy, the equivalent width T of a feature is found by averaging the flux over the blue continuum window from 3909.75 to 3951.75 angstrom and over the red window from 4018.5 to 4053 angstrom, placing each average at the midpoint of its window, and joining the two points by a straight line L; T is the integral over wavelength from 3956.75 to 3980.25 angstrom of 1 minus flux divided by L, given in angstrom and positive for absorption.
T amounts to 5.6 angstrom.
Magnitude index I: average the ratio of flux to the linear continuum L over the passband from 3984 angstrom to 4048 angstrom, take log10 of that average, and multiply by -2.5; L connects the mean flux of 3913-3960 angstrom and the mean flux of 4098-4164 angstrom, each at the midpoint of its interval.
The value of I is -0.22 mag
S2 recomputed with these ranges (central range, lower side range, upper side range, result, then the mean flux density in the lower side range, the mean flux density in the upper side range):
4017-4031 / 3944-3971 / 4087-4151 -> -3.59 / 32.6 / 48.5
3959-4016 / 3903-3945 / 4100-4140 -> -4.20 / 32.7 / 47.6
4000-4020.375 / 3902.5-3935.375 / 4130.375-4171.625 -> -4.20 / 34.4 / 50.2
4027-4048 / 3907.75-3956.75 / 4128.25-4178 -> -3.08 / 34.1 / 49.6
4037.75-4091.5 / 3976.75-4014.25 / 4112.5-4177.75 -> 0.98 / 47.9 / 49.6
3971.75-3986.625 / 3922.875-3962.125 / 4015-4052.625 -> -1.24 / 31.4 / 48.2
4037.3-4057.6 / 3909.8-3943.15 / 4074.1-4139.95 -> -2.61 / 30.8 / 47.9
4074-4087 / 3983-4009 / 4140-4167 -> 0.49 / 47.5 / 50.4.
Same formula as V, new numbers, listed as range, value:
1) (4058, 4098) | 48.1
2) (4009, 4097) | 48.3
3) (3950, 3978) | 30.8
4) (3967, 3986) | 34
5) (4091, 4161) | 48.2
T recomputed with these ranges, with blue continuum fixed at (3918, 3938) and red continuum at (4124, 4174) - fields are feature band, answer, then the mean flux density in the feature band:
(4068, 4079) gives -1.3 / 46.2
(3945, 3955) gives -4.7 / 41.1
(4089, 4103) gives -0.3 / 44.9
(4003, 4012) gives -3.9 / 49.2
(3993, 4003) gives -4.1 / 47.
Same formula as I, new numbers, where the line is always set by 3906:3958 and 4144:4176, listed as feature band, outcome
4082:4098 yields -0.11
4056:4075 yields -0.09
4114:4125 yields -0.07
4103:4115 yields -0.03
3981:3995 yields -0.24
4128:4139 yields -0.04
